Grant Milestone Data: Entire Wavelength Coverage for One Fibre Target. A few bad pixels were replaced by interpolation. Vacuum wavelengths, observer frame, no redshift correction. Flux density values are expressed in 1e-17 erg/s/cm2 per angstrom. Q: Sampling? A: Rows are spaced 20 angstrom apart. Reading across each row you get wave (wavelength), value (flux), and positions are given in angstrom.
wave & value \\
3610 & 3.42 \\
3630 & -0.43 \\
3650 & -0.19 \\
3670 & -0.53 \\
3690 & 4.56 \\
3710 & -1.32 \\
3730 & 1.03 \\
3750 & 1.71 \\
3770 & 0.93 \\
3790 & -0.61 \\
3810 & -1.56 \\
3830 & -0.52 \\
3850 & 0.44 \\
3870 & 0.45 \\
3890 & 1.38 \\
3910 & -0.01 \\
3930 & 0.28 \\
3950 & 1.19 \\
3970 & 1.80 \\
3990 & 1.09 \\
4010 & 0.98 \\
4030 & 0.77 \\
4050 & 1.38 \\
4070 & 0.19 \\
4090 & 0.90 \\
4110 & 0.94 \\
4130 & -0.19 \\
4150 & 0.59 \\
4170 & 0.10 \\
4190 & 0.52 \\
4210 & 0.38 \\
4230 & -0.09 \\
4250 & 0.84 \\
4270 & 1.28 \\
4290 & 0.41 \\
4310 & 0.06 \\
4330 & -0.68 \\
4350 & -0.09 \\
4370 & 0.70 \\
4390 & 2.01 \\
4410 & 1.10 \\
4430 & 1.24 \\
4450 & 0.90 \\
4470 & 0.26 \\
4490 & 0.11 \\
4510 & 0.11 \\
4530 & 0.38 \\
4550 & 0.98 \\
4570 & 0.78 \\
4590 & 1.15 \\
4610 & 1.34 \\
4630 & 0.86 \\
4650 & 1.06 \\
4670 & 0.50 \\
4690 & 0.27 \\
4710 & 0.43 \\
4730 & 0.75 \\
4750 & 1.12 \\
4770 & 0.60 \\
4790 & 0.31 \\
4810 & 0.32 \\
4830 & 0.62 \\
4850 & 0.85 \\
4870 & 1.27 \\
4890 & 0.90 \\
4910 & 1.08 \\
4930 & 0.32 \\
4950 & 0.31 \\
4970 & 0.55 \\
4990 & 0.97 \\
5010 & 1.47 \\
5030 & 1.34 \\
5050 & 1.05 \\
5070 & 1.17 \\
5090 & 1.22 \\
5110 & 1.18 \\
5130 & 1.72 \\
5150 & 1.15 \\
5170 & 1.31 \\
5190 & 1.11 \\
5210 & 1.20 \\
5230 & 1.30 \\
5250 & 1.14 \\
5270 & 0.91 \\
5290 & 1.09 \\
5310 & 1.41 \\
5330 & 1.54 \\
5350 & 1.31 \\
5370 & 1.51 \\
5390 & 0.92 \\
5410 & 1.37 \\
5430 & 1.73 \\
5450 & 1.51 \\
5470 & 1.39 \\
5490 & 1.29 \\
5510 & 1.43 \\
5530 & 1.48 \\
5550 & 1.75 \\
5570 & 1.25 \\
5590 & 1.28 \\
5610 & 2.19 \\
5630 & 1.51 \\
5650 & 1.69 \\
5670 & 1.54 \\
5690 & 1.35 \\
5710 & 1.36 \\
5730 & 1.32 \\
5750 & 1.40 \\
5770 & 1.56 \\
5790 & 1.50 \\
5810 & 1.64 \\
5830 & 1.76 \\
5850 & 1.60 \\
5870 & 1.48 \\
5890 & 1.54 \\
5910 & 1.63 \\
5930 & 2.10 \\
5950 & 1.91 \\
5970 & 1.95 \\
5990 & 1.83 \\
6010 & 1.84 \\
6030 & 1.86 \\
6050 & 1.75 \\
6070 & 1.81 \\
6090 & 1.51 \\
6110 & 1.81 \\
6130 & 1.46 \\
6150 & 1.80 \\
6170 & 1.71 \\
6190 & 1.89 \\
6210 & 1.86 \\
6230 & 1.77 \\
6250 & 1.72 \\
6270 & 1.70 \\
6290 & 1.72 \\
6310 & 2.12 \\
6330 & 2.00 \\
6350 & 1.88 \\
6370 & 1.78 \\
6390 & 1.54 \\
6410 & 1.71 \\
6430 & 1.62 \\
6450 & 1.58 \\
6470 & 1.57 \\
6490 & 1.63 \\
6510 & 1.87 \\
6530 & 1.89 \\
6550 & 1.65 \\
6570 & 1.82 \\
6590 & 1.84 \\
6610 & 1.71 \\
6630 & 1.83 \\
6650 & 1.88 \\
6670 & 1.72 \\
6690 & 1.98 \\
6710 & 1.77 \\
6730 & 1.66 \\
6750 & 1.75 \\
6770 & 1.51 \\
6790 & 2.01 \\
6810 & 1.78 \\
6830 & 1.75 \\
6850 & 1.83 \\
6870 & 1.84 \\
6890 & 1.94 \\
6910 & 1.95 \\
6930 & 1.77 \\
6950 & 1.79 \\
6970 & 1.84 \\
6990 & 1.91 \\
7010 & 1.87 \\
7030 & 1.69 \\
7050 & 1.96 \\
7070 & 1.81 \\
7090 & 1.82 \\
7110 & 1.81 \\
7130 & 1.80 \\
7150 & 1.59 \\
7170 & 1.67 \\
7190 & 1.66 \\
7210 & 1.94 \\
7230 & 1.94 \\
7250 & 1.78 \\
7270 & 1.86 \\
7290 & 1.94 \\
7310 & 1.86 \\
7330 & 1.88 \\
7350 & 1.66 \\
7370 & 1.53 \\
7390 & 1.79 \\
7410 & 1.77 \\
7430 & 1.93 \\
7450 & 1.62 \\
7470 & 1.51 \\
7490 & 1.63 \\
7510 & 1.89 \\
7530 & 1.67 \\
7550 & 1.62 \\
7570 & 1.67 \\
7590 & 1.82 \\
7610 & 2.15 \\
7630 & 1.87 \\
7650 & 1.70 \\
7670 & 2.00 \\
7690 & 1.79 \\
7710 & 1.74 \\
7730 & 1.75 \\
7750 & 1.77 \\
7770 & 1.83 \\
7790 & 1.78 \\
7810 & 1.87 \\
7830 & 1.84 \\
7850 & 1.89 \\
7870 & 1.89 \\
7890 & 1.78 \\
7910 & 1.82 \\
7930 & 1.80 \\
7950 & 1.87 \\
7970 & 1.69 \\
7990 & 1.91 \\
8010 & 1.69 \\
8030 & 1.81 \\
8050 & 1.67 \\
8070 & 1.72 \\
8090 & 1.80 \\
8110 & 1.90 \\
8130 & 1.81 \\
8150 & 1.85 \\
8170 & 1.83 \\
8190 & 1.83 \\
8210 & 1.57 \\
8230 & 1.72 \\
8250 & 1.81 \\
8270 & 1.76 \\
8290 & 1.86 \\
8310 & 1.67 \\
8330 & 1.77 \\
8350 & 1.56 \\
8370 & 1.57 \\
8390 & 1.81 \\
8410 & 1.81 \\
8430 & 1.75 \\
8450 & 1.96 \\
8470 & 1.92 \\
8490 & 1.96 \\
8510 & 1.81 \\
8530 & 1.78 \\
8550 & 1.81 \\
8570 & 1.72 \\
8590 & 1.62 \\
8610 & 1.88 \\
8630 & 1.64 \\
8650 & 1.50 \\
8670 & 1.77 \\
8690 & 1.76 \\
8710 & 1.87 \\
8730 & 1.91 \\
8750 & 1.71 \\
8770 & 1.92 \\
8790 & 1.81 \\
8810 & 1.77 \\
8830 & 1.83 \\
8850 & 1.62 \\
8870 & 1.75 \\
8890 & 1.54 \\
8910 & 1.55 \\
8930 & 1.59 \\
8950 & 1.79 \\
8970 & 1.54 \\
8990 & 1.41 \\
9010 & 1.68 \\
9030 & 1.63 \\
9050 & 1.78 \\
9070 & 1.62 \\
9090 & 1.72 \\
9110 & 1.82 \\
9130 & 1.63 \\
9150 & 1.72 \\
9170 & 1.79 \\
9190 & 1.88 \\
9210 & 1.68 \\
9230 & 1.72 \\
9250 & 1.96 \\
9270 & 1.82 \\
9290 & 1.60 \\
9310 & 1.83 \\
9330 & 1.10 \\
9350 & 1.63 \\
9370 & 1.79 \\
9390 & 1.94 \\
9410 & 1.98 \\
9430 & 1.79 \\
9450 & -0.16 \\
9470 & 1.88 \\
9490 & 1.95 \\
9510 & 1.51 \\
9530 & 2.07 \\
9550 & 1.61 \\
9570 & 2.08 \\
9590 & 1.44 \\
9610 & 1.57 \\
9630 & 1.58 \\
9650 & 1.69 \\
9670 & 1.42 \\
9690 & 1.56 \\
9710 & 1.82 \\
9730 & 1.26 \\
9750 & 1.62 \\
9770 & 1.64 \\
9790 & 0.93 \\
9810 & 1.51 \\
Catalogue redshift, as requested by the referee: 0.25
